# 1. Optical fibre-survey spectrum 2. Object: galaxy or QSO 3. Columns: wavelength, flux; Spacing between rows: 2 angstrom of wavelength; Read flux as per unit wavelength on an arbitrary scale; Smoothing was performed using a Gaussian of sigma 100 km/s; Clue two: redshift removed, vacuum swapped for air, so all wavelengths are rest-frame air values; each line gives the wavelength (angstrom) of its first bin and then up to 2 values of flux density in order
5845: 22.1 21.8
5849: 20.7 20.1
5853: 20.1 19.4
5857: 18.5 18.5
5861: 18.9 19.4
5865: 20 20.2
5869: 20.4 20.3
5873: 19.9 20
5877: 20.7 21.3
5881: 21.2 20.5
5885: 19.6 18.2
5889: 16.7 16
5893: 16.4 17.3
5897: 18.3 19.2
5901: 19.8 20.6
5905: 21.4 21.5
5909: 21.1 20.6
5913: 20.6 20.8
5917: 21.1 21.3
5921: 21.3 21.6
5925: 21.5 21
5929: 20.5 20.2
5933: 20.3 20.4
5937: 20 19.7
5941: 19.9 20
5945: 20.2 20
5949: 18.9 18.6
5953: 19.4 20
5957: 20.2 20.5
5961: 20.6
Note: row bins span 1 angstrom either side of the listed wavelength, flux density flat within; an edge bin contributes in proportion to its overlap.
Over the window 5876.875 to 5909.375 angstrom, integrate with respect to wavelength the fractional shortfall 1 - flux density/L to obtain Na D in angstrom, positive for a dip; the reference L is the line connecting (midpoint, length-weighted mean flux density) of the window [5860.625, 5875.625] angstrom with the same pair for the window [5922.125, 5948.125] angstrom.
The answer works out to 1.2 angstrom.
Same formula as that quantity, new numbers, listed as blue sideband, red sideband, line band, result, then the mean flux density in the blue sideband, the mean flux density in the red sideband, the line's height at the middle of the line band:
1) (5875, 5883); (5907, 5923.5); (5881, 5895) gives 1.9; 20.9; 21.1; 20.9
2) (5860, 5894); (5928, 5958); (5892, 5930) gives -1.3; 19.4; 19.9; 19.6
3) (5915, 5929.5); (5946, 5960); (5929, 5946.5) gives 0.3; 21.2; 19.7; 20.4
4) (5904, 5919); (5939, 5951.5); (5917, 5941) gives -0.4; 21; 19.6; 20.3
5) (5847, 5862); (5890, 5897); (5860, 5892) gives -2.7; 19.6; 16.8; 18.1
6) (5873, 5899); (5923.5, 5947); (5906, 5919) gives -0.9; 18.9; 20.3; 19.7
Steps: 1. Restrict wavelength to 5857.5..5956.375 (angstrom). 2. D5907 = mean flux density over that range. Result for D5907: 19.9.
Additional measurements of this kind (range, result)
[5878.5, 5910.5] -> 19.3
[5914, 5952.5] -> 20.4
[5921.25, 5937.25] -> 20.7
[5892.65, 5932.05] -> 20.4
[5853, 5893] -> 19.4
